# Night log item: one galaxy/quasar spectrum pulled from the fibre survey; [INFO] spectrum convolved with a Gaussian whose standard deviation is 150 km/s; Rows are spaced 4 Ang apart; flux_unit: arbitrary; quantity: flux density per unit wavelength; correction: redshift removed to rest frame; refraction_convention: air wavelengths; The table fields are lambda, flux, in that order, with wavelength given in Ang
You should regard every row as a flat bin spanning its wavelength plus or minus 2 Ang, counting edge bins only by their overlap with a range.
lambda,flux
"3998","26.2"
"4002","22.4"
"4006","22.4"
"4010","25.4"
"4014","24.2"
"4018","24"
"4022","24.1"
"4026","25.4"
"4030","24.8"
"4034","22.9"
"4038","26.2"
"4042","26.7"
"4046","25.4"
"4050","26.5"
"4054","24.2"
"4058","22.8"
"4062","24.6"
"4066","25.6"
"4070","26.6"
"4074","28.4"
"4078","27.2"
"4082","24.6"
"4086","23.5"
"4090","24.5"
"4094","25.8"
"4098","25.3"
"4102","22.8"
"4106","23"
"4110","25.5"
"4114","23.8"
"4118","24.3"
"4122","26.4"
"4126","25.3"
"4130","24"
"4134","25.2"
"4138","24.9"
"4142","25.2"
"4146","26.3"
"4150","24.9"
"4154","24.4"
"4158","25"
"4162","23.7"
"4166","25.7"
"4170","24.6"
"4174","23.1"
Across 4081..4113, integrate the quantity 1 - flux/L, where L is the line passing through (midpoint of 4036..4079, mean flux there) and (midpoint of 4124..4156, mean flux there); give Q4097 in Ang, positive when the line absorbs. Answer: 1.4 Ang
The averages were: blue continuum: 25.8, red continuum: 25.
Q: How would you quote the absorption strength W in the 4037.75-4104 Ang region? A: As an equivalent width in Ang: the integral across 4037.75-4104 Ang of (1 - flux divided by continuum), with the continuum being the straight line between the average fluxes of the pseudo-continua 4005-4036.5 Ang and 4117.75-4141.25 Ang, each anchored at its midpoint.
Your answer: -1.9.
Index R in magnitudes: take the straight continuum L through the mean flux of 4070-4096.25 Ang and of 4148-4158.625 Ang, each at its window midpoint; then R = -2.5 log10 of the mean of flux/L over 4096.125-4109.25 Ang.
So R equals 0.070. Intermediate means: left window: 25.7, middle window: 23.9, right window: 24.7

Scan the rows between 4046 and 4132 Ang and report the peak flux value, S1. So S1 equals 28.4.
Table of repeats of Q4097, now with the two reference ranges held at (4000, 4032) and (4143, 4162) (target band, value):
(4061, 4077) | -1.3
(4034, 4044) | -0.6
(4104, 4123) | 0.2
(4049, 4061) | 0.0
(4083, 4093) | 0.1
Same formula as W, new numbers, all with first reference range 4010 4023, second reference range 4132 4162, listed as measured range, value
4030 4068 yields -0.8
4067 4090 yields -1.2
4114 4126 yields -0.1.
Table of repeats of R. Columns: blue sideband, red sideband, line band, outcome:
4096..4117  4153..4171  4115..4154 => -0.030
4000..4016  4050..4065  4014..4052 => -0.048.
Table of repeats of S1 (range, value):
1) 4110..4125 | 26.4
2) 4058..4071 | 26.6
